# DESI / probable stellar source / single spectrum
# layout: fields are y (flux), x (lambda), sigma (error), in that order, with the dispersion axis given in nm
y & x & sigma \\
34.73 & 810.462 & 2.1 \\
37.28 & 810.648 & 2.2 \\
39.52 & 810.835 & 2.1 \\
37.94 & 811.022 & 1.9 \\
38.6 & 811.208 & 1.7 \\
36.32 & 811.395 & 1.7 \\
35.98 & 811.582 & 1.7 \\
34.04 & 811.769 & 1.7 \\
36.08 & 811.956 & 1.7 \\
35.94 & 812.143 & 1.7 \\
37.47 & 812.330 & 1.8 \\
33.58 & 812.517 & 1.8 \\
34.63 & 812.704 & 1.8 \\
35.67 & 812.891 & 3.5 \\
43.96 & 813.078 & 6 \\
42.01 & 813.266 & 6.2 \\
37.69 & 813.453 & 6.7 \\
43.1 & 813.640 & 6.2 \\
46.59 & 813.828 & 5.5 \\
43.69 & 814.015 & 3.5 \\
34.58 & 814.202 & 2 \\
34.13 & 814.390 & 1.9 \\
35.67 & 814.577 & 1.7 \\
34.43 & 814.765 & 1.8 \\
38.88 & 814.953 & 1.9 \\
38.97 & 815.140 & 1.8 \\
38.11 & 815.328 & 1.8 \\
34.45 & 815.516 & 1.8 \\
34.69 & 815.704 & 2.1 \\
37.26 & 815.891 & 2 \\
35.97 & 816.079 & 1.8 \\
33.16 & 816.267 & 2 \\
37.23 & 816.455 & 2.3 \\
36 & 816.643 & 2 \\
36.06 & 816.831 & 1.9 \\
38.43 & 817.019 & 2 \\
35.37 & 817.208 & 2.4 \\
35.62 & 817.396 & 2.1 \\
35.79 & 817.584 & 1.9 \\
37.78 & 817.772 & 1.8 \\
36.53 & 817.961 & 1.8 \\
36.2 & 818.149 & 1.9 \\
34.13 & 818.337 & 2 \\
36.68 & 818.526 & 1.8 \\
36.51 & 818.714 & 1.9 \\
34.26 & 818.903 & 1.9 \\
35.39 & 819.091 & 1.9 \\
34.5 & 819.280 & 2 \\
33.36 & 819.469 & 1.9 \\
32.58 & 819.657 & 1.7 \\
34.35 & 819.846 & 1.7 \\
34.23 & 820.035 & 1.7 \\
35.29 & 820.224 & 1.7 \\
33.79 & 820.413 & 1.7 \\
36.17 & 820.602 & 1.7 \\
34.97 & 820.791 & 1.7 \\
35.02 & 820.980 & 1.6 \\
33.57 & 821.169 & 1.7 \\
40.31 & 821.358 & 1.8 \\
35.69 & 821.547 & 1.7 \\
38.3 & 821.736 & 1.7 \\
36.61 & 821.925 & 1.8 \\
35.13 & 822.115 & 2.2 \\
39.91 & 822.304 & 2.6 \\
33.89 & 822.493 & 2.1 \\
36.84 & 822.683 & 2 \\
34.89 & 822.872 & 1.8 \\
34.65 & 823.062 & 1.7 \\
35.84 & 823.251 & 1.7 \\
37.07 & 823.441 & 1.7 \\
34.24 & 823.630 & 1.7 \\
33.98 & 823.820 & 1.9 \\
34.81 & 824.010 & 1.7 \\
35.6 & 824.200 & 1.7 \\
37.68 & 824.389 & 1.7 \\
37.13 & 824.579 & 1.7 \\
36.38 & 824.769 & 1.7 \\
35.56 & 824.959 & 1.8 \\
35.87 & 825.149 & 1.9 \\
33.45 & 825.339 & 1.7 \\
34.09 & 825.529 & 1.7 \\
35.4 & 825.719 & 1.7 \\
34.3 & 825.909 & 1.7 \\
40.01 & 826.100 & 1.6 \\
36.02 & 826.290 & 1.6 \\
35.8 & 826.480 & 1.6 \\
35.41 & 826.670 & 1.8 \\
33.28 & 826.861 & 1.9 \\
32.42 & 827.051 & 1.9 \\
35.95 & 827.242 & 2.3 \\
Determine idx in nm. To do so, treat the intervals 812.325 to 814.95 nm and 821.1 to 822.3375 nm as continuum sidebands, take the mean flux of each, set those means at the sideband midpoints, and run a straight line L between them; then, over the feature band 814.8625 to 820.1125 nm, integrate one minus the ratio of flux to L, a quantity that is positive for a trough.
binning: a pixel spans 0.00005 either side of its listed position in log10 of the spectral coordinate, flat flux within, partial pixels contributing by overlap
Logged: 0.27 nm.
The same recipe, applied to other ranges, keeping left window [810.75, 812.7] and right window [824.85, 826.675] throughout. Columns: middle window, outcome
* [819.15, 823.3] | 0.050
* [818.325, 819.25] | 0.015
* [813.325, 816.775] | -0.119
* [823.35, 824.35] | 0.013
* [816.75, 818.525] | -0.007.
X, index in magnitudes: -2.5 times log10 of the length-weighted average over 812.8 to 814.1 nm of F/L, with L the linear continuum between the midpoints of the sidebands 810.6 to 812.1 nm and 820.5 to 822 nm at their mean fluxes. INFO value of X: -0.14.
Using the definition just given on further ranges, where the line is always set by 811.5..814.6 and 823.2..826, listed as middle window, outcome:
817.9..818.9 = 0.03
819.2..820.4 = 0.08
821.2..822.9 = -0.02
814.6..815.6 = 0.02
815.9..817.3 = 0.03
